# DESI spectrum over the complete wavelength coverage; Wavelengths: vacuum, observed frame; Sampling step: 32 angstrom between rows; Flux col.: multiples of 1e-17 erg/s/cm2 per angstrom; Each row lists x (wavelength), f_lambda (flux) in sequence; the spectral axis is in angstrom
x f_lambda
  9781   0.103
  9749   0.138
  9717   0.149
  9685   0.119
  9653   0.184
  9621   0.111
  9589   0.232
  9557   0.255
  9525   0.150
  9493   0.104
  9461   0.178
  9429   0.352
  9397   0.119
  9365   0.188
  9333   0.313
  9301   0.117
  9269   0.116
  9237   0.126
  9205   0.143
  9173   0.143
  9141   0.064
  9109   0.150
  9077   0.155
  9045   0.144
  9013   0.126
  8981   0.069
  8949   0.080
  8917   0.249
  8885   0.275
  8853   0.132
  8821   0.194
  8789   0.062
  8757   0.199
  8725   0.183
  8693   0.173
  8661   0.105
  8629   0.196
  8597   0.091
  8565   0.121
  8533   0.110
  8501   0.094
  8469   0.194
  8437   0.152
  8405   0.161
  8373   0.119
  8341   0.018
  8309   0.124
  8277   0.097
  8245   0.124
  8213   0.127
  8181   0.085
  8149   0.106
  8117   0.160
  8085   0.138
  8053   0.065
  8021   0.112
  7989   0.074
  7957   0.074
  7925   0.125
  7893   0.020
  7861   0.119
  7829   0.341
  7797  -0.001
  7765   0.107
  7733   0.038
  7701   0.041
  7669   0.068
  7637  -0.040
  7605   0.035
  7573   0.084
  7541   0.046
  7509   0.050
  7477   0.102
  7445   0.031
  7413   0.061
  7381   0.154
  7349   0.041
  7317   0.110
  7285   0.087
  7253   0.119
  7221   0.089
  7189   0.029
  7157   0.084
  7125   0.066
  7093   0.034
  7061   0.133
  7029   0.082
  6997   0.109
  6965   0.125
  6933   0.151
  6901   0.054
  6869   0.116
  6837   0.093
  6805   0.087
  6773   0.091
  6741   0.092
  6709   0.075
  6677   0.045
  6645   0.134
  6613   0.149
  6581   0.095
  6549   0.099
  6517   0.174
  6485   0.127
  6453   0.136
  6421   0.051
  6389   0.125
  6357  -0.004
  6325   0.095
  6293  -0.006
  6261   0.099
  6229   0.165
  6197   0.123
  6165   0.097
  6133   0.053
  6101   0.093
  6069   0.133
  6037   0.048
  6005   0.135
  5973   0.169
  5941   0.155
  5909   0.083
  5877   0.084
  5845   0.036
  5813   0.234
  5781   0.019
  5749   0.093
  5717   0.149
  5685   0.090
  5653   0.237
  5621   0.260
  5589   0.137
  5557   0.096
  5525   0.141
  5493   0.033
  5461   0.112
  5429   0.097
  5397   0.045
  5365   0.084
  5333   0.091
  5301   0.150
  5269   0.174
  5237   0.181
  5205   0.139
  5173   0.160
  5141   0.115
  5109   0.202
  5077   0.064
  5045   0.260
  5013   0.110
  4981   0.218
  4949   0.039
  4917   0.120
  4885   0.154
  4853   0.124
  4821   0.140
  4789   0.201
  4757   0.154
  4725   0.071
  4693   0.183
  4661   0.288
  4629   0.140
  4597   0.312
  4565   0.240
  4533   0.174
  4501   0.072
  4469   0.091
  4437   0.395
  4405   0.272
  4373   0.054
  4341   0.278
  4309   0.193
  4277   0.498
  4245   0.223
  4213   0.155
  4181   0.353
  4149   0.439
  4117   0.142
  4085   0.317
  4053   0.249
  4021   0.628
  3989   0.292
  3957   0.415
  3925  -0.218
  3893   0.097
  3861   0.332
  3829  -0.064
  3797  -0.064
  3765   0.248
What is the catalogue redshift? 1.10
